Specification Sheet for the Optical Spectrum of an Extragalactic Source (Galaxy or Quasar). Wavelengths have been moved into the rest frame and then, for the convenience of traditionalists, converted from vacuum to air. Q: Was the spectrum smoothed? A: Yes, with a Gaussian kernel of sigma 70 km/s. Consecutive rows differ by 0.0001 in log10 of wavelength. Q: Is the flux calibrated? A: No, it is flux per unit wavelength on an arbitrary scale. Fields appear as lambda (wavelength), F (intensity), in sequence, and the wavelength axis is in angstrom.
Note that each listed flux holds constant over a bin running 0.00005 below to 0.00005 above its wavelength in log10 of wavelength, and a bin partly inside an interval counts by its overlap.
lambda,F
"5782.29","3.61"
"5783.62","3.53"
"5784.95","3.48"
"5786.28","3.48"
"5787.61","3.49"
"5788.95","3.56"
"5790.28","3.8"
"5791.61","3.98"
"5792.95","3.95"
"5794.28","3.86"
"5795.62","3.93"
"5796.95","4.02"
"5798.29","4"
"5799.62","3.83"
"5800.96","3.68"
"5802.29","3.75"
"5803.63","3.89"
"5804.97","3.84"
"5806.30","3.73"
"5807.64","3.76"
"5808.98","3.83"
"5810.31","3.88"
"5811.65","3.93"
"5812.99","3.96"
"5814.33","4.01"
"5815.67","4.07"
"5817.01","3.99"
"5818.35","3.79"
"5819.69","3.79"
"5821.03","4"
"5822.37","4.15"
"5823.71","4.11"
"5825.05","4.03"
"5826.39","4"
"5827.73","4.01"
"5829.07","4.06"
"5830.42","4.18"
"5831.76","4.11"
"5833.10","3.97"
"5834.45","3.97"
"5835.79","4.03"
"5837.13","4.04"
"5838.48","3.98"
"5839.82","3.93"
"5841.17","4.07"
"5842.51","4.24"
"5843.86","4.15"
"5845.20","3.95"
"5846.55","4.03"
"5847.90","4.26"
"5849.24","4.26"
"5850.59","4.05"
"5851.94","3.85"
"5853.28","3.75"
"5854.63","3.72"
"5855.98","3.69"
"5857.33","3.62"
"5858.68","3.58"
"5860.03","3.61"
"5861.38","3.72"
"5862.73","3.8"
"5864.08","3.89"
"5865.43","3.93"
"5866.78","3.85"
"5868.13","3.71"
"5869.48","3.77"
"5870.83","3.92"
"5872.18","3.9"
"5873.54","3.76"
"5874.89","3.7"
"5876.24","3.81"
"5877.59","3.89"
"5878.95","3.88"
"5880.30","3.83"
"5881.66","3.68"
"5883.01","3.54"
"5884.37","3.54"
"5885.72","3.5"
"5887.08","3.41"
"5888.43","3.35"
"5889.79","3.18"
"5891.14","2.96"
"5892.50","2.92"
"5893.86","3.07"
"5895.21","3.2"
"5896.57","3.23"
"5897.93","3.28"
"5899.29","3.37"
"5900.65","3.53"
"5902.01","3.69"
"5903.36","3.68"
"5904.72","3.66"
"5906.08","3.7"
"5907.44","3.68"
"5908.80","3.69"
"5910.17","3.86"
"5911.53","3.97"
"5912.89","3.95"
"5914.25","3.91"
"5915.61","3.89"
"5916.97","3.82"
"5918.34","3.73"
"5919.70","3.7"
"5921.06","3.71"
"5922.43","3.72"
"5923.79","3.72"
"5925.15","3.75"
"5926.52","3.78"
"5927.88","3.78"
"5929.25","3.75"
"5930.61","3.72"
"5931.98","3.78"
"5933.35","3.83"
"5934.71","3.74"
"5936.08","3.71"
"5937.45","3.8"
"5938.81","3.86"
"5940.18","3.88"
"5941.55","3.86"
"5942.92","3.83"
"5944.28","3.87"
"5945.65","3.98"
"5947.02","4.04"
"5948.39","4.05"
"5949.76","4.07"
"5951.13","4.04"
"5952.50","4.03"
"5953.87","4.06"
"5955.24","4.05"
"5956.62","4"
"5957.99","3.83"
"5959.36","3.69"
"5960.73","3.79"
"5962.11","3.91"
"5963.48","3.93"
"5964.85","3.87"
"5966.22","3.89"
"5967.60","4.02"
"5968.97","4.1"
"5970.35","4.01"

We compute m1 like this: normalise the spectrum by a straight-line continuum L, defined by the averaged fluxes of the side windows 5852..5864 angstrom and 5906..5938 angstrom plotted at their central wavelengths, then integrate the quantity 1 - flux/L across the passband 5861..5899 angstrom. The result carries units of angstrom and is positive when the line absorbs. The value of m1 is 1.6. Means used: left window 3.7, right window 3.78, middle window 3.58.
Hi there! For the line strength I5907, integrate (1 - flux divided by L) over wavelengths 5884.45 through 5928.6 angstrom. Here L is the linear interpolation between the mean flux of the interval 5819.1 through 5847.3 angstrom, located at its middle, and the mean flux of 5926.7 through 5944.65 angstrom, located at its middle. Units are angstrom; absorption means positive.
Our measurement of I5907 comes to 3.3 angstrom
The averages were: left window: 4.04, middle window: 3.58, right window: 3.8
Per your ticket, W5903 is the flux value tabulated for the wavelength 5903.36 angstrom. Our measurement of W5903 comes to 3.68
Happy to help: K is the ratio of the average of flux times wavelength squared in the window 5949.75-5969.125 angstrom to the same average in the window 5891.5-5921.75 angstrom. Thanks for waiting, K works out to 1.12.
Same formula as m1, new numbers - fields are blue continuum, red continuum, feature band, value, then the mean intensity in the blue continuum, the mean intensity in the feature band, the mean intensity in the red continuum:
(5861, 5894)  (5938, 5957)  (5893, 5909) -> 1.2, 3.63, 3.47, 3.97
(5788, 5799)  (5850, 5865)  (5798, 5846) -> -1.8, 3.88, 3.96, 3.75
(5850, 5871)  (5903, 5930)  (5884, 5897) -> 1.9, 3.77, 3.23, 3.77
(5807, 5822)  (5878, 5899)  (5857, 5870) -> -0.7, 3.91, 3.75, 3.38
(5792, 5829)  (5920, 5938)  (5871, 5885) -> 0.2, 3.92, 3.76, 3.75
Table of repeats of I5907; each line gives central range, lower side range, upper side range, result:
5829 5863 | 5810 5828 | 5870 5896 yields -1.4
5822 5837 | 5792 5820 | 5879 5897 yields -1.3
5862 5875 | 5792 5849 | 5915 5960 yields 0.3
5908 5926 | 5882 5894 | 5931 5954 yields -0.9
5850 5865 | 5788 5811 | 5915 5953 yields 0.3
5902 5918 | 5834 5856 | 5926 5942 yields 0.2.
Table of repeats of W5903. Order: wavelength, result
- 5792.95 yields 3.95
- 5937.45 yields 3.8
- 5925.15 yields 3.75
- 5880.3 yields 3.83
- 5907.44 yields 3.68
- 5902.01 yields 3.69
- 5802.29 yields 3.75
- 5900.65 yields 3.53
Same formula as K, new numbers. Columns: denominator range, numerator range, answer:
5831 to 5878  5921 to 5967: 1.02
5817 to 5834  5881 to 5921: 0.91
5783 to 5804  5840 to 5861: 1.06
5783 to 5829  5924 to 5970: 1.06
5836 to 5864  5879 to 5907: 0.89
